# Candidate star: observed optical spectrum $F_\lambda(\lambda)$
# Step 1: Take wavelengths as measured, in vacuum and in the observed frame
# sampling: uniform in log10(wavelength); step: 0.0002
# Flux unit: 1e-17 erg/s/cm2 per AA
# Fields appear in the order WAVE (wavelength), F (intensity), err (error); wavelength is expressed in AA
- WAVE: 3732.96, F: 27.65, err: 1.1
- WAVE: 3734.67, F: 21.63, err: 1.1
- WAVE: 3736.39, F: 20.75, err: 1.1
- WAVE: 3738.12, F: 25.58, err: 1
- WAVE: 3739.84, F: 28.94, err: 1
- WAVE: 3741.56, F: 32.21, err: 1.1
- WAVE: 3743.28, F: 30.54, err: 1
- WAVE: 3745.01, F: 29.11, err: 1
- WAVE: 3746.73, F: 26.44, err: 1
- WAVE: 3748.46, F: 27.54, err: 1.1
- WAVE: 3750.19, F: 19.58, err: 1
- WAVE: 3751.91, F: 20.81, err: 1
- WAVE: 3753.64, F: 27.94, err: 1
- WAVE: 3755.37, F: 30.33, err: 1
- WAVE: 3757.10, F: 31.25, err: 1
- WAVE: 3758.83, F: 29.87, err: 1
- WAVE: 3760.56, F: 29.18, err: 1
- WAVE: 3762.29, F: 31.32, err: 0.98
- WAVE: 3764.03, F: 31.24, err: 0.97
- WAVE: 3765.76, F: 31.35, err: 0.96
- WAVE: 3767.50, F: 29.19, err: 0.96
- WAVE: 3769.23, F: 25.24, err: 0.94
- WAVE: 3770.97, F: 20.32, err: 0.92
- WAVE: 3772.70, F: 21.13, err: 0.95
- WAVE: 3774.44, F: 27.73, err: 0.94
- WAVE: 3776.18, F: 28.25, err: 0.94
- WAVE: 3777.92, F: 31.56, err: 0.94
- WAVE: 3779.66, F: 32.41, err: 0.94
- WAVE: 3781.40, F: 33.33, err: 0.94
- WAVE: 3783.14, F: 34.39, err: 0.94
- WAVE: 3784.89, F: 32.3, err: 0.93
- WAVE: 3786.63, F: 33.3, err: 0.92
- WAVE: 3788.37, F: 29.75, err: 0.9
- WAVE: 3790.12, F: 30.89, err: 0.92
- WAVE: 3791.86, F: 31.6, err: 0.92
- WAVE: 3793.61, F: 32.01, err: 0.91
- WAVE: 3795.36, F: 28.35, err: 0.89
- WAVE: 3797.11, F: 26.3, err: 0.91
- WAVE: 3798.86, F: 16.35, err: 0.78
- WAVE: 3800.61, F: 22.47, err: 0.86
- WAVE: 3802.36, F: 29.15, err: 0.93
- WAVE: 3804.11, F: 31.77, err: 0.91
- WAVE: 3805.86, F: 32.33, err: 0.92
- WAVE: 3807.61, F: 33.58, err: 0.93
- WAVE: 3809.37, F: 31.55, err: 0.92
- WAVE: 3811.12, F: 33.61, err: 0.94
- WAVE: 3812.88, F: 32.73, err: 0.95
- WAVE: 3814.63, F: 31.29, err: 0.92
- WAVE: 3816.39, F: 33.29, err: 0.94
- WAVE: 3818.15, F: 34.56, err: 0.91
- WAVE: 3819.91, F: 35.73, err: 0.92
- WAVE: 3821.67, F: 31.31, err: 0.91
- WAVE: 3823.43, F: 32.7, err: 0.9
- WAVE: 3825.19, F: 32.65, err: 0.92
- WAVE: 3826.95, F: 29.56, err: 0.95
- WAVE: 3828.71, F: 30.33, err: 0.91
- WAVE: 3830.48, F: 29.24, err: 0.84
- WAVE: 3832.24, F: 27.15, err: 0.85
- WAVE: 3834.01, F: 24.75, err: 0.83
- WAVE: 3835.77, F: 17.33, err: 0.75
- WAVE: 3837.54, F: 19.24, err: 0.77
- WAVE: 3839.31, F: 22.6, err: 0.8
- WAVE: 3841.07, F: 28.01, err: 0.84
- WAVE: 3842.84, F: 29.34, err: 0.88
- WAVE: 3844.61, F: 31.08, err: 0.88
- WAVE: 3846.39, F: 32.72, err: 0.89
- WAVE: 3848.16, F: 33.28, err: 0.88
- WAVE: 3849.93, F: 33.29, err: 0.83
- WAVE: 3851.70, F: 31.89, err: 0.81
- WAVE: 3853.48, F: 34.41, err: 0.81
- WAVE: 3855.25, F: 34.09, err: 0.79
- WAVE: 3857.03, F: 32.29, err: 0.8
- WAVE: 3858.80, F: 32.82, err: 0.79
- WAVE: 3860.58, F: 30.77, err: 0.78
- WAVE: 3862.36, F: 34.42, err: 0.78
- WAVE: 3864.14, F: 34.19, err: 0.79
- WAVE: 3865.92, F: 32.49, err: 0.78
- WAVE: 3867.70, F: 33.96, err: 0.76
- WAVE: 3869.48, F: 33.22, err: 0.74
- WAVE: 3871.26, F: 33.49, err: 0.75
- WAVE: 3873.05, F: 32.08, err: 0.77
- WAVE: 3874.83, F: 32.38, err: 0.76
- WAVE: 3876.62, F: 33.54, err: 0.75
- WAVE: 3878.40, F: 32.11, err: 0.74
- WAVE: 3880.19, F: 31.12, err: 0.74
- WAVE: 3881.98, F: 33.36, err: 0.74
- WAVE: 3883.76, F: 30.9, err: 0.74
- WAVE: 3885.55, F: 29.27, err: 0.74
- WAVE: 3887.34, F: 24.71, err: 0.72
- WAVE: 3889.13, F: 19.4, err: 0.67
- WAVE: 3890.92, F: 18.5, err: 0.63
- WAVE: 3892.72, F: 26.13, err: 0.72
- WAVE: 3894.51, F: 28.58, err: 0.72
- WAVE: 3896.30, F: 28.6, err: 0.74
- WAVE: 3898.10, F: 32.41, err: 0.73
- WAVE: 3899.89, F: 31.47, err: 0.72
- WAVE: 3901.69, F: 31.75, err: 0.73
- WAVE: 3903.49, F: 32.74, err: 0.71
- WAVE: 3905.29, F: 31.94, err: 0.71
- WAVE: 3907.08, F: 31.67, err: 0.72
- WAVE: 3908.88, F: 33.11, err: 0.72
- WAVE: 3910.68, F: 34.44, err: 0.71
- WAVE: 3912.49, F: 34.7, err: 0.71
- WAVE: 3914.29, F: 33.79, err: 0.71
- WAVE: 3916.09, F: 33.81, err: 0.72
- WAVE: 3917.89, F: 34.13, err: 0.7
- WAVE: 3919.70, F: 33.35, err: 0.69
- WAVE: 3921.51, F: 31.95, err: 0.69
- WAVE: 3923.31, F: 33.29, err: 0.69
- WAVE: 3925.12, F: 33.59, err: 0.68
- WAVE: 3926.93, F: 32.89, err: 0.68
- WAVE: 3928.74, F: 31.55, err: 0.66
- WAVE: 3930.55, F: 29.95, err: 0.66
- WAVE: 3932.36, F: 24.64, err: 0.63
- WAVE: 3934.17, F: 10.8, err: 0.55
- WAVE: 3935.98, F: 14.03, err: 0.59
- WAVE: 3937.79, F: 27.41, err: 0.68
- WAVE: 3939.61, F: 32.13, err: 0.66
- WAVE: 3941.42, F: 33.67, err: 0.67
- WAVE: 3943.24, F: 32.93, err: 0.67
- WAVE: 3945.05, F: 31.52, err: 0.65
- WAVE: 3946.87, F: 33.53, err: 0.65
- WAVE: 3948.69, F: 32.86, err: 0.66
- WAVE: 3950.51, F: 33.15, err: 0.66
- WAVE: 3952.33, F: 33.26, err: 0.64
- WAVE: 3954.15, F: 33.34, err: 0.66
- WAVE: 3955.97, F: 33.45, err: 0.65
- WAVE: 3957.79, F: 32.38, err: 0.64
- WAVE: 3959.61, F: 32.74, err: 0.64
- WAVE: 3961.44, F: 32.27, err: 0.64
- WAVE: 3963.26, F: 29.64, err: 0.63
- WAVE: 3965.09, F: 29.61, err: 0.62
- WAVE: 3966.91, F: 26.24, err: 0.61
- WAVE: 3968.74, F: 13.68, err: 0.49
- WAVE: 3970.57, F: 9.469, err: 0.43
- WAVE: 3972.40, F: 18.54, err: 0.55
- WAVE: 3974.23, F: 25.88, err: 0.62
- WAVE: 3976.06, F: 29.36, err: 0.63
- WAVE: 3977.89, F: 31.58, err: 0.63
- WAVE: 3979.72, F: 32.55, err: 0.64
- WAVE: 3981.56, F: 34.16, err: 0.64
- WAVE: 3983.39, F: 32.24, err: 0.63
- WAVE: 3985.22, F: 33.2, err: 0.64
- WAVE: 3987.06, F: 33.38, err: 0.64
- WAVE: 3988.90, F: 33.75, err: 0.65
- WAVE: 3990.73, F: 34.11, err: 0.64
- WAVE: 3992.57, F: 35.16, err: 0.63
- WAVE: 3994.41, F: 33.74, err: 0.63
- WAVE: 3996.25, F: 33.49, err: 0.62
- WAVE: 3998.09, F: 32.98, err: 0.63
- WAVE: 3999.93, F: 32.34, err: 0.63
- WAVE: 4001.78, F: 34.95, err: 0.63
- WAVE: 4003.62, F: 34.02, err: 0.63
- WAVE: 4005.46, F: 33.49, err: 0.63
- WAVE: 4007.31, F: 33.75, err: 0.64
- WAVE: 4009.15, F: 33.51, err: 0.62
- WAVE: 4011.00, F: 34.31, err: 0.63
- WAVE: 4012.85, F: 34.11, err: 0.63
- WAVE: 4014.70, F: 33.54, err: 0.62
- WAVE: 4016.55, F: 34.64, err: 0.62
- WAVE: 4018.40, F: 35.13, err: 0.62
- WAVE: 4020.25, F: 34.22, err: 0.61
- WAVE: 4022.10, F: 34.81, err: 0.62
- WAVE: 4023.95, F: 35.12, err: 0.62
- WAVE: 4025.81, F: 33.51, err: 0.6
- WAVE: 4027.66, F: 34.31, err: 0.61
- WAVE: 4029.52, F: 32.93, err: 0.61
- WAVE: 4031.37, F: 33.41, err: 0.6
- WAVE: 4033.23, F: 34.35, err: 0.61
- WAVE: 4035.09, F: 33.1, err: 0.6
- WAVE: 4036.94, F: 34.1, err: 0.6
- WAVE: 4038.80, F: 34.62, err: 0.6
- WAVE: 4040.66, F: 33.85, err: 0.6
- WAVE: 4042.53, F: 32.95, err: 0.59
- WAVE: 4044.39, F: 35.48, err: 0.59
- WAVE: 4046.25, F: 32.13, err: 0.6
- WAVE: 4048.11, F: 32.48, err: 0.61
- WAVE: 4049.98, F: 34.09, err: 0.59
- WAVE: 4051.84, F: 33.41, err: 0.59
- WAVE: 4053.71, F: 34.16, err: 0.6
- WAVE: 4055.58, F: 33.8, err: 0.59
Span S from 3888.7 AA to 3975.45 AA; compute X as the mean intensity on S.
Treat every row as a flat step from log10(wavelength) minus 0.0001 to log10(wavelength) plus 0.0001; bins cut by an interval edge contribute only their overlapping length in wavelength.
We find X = 29.2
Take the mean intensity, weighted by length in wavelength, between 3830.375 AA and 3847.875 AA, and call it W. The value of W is 26.3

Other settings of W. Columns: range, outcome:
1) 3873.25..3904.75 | 29.3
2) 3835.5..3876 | 31.1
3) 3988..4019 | 33.9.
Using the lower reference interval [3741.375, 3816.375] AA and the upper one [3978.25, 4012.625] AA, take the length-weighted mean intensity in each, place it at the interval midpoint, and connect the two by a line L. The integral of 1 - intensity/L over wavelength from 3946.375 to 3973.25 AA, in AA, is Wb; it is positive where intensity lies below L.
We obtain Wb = 3.8 AA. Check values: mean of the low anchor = 29.1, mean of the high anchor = 33.6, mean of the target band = 28.2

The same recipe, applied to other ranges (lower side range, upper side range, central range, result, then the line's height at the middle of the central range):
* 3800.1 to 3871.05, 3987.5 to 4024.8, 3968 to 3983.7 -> 3.9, 33.5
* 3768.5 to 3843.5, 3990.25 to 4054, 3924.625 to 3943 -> 2.8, 31.9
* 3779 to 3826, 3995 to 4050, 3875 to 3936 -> 4.7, 32.4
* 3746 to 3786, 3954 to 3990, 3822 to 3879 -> -4.2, 28.6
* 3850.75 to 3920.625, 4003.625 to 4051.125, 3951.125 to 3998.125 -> 4.3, 33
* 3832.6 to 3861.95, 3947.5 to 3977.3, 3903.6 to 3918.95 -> -2.6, 28.5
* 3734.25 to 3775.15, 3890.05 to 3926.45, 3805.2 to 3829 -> -3.0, 28.9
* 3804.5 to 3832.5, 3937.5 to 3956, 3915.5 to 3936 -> 2.1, 32.5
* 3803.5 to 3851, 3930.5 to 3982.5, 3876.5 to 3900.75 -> 0.6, 29.2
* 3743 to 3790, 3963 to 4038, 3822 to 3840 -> 1.7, 29.5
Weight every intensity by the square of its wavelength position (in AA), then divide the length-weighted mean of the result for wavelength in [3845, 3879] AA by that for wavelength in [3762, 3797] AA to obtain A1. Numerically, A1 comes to 1.16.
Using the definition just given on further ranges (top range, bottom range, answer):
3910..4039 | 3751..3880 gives 1.13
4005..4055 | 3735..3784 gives 1.39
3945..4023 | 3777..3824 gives 1.12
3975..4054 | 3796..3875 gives 1.21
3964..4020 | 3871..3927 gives 1.05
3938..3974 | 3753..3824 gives 1.05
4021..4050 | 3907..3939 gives 1.20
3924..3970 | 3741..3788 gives 1.11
